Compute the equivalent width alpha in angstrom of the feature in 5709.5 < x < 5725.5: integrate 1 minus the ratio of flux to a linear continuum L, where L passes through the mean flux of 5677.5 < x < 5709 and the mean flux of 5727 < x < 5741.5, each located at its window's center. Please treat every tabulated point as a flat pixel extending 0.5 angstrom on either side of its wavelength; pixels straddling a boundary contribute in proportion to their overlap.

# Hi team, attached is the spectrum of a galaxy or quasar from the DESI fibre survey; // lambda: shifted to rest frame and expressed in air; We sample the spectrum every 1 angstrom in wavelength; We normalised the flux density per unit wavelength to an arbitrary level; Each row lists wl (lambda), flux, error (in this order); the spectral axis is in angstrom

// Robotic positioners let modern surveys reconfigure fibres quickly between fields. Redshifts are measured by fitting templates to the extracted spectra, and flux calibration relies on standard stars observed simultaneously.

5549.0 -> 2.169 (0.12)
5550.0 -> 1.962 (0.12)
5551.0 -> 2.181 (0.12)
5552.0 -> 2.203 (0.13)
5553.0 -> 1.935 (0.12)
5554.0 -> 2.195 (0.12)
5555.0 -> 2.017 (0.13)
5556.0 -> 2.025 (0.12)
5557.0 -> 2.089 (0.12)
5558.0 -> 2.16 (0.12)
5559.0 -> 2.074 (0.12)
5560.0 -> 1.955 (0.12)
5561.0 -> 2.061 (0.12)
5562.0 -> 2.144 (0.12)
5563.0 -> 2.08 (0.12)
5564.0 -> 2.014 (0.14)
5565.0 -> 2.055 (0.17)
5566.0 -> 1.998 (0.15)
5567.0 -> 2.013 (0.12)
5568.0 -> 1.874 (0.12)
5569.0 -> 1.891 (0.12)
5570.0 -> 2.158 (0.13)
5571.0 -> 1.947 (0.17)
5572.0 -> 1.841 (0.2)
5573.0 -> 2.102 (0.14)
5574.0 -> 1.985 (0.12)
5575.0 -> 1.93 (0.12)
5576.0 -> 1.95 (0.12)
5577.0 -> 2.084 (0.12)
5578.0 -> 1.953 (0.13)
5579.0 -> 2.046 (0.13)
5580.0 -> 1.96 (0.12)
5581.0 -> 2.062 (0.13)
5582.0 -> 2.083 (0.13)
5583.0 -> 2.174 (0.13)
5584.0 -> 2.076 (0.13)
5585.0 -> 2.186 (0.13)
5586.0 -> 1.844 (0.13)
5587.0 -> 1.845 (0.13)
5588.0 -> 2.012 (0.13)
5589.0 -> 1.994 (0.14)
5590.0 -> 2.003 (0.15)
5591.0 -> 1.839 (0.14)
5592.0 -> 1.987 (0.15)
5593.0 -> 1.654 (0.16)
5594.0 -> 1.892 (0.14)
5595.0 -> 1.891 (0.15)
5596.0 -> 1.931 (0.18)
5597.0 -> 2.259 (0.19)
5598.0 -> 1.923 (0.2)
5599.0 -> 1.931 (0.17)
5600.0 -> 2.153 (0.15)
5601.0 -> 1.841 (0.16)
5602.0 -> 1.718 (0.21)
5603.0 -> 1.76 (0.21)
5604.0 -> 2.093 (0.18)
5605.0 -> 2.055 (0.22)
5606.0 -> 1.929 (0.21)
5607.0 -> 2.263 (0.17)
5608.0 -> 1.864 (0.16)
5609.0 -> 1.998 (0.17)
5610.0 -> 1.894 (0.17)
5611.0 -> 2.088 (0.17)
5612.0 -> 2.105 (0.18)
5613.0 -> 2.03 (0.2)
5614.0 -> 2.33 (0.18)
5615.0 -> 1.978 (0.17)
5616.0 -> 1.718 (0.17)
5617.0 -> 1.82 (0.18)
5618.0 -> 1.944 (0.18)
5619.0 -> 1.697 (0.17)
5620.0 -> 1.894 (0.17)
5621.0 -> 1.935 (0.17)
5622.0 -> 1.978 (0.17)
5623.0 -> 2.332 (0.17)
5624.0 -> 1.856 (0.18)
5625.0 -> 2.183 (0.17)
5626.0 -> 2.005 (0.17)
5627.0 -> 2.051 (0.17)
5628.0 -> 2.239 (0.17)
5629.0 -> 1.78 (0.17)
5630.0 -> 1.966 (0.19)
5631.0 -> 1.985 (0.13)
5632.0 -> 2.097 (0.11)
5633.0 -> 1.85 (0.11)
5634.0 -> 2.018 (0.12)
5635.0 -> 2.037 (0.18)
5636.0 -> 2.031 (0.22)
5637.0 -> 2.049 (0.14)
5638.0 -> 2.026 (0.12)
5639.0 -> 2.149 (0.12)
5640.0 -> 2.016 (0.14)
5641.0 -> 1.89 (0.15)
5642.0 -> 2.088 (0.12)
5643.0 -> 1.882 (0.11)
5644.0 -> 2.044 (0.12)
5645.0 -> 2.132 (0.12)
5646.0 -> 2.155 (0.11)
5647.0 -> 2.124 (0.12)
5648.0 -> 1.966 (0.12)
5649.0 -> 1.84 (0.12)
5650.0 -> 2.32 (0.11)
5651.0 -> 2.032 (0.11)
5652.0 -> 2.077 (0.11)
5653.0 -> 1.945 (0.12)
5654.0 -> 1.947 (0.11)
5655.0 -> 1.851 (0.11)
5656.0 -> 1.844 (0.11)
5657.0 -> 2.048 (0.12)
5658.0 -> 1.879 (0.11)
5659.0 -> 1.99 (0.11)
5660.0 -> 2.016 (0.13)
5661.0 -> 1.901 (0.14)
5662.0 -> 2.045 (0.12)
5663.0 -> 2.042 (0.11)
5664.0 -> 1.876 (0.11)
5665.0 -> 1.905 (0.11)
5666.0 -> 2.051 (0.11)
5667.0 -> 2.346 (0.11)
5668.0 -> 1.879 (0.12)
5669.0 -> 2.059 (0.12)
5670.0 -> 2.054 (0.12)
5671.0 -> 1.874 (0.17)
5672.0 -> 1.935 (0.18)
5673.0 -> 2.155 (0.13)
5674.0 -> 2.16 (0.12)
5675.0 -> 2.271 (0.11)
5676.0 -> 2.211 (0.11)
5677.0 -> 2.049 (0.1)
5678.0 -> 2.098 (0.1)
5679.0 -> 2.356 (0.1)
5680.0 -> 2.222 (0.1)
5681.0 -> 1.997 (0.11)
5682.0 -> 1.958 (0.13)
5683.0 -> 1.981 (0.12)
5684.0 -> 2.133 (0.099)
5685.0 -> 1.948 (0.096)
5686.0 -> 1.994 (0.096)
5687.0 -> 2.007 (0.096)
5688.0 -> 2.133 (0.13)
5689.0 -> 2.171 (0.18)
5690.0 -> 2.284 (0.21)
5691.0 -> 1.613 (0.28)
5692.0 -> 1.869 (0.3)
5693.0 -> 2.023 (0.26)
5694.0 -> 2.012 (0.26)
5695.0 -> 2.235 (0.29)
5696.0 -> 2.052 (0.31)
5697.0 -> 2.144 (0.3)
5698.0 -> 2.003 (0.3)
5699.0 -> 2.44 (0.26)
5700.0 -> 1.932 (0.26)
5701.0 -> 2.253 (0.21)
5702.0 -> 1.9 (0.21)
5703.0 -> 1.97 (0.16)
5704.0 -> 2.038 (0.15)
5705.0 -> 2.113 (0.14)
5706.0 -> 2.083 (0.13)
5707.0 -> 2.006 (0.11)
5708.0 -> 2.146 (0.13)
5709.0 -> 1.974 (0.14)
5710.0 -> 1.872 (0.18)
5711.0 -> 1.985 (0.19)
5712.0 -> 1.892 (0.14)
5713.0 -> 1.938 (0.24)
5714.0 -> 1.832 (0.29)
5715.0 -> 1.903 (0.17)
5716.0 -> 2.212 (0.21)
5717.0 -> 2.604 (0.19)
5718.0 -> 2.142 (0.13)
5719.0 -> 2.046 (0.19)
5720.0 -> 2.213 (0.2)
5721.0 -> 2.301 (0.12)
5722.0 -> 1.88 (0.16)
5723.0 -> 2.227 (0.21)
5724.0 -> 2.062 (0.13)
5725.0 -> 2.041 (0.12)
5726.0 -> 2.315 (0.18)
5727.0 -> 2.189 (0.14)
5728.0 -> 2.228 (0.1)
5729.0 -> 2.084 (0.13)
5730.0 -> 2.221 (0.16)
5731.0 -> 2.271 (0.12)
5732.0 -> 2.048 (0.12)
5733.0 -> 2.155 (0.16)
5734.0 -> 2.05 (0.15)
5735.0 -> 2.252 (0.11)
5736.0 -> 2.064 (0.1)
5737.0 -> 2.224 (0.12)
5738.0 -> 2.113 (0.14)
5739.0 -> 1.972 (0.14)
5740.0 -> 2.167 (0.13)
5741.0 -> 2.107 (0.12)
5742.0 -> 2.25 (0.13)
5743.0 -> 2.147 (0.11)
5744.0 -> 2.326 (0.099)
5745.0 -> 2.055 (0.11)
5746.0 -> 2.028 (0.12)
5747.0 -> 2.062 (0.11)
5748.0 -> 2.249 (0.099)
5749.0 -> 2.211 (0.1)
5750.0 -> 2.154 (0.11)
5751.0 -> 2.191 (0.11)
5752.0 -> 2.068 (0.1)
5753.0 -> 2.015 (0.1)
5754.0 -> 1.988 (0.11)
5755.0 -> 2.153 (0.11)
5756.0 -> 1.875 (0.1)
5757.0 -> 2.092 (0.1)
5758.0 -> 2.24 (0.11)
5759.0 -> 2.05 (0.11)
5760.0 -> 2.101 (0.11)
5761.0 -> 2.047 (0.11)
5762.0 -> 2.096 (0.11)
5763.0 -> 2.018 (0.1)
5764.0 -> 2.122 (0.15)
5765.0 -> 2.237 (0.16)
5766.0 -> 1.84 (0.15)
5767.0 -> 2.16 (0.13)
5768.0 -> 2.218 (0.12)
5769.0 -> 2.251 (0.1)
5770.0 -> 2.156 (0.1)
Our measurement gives 0.30 angstrom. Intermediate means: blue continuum 2.07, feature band 2.07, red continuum 2.14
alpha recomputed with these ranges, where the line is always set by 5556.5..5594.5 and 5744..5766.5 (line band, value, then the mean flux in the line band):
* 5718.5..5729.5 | -0.36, 2.14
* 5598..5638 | 0.70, 1.99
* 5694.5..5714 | 0.19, 2.05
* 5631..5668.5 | 0.51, 2.01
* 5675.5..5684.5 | -0.26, 2.11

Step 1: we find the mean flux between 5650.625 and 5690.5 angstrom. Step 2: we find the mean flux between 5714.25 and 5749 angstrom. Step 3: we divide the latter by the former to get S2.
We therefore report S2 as 1.1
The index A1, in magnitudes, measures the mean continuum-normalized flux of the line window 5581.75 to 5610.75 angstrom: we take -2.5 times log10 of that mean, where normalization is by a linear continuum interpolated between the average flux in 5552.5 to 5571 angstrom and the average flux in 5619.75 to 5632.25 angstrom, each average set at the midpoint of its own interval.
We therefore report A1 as 0.03 mag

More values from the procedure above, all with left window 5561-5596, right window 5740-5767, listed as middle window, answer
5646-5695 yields 0.01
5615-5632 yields 0.03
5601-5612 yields 0.02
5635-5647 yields -0.01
